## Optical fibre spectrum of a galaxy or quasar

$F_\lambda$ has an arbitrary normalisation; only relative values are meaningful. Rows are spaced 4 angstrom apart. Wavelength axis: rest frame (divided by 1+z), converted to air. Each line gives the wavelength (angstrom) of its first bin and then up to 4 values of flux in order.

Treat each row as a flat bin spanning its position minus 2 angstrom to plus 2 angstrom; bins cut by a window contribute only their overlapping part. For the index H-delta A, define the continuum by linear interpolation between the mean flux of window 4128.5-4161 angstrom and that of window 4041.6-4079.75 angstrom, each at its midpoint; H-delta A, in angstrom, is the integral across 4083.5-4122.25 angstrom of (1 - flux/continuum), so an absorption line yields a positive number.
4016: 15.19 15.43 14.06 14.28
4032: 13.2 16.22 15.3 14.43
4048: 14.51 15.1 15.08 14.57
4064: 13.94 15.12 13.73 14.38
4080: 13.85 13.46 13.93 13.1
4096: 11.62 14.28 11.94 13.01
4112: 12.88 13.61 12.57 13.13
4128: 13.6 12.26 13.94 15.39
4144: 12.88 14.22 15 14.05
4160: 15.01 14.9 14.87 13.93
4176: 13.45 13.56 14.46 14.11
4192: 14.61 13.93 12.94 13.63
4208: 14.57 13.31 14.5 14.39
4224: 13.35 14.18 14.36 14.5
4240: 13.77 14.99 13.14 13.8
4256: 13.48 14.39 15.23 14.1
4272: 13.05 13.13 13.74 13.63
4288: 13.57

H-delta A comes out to 3.41 angstrom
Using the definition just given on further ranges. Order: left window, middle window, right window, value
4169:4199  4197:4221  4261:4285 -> 0.15 angstrom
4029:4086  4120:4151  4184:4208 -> 1.27 angstrom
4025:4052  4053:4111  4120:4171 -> 2.79 angstrom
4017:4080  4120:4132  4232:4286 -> 1.10 angstrom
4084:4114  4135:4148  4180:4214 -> -0.68 angstrom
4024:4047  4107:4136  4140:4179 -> 2.67 angstrom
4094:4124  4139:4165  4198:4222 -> -2.23 angstrom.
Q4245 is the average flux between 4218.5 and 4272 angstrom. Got 14.1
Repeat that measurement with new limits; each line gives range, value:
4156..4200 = 14.2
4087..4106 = 12.9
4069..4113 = 13.3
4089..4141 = 13.2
